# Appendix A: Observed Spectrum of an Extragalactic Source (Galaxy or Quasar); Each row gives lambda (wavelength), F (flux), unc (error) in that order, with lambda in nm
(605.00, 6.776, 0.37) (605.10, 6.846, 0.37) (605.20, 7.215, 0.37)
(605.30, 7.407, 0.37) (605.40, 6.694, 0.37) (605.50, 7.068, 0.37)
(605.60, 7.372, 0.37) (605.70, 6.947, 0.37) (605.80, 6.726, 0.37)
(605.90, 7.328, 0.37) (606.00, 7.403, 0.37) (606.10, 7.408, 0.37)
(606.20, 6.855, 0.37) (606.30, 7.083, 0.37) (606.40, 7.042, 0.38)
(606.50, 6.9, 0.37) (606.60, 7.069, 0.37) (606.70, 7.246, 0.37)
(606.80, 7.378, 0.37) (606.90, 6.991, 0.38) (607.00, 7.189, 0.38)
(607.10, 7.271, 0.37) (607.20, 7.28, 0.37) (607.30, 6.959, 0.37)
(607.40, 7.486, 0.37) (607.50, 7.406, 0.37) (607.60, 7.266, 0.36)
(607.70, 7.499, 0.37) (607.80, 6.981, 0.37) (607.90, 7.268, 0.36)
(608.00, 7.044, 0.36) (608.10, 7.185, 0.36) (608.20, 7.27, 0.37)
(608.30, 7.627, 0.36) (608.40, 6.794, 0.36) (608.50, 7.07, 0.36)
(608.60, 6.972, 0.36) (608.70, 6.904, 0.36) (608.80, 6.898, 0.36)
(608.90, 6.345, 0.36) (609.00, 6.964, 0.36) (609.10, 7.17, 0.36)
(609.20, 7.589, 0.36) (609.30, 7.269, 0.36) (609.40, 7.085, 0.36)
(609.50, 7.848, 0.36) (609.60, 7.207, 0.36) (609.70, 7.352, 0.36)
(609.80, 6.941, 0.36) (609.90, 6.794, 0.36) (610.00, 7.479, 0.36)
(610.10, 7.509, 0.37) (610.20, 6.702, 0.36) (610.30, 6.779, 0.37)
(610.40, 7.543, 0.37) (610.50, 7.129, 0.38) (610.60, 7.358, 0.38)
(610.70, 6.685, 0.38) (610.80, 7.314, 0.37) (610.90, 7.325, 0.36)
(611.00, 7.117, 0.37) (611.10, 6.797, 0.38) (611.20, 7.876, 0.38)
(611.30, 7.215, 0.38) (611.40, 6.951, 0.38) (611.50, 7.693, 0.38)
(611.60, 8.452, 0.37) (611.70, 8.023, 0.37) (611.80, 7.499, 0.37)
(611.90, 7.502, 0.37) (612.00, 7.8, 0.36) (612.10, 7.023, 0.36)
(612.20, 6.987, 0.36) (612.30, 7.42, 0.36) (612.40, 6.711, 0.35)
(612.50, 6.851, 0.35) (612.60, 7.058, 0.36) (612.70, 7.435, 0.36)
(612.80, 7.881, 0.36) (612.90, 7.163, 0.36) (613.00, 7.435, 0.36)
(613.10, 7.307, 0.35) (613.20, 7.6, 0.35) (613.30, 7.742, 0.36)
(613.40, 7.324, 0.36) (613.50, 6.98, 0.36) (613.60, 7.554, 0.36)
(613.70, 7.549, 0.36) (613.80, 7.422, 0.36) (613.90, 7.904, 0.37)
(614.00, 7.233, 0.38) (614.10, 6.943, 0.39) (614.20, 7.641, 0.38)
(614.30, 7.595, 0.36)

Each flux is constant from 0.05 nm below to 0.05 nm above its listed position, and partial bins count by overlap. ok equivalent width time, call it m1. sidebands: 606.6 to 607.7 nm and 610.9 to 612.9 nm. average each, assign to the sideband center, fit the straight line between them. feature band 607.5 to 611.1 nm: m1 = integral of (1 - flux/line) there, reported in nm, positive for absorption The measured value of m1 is 0.08 nm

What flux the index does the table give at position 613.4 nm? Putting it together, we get 7.324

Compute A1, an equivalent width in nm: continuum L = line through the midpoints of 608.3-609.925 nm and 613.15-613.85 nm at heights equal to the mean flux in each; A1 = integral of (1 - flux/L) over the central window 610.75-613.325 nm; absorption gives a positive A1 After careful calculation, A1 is -0.02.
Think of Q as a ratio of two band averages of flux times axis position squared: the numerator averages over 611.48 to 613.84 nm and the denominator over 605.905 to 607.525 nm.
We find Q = 1.05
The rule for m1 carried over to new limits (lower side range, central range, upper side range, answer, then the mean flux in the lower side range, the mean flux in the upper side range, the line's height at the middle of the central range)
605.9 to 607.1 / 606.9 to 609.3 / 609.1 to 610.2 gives 0.02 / 7.16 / 7.27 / 7.22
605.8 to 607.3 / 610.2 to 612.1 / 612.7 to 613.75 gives 0.00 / 7.15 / 7.45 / 7.36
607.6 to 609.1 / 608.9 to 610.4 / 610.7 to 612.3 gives 0.01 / 7.07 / 7.41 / 7.21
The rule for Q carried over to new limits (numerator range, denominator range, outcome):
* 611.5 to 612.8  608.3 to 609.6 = 1.06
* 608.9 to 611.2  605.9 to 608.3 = 1.01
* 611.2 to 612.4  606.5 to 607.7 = 1.05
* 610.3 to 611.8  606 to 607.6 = 1.04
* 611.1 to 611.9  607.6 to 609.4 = 1.08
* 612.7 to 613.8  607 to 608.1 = 1.05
